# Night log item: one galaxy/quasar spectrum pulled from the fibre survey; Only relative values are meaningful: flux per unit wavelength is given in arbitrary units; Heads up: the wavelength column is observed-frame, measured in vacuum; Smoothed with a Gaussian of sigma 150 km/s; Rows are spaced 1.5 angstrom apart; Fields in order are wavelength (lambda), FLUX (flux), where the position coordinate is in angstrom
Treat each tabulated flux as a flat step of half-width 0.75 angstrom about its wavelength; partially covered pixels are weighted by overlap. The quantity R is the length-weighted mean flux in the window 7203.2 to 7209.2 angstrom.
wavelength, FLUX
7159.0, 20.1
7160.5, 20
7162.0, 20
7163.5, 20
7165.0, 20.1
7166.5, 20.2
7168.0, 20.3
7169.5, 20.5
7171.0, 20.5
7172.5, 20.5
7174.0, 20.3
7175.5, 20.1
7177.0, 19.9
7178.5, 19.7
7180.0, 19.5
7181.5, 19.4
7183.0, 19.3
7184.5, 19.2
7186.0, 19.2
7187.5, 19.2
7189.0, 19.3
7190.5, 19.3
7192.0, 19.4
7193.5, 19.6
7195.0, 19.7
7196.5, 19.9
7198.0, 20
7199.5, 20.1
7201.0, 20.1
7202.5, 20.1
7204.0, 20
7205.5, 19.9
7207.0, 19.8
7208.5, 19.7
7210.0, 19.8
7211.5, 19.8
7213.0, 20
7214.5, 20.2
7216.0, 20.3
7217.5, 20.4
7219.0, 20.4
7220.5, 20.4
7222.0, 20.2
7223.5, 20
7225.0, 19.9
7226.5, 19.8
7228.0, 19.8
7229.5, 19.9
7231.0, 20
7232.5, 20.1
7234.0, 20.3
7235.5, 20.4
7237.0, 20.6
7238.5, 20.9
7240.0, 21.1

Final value 19.9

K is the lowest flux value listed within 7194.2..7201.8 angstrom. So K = 19.7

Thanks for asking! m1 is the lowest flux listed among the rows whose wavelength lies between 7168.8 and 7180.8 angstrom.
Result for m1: 19.5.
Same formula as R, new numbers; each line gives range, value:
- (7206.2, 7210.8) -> 19.8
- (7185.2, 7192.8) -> 19.3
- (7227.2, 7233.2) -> 19.9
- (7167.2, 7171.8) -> 20.4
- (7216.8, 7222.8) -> 20.3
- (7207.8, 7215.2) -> 19.9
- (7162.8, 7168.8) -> 20.2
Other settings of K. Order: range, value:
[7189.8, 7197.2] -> 19.3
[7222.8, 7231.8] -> 19.8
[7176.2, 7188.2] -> 19.2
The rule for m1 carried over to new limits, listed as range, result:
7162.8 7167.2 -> 20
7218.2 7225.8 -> 19.9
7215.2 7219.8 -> 20.3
